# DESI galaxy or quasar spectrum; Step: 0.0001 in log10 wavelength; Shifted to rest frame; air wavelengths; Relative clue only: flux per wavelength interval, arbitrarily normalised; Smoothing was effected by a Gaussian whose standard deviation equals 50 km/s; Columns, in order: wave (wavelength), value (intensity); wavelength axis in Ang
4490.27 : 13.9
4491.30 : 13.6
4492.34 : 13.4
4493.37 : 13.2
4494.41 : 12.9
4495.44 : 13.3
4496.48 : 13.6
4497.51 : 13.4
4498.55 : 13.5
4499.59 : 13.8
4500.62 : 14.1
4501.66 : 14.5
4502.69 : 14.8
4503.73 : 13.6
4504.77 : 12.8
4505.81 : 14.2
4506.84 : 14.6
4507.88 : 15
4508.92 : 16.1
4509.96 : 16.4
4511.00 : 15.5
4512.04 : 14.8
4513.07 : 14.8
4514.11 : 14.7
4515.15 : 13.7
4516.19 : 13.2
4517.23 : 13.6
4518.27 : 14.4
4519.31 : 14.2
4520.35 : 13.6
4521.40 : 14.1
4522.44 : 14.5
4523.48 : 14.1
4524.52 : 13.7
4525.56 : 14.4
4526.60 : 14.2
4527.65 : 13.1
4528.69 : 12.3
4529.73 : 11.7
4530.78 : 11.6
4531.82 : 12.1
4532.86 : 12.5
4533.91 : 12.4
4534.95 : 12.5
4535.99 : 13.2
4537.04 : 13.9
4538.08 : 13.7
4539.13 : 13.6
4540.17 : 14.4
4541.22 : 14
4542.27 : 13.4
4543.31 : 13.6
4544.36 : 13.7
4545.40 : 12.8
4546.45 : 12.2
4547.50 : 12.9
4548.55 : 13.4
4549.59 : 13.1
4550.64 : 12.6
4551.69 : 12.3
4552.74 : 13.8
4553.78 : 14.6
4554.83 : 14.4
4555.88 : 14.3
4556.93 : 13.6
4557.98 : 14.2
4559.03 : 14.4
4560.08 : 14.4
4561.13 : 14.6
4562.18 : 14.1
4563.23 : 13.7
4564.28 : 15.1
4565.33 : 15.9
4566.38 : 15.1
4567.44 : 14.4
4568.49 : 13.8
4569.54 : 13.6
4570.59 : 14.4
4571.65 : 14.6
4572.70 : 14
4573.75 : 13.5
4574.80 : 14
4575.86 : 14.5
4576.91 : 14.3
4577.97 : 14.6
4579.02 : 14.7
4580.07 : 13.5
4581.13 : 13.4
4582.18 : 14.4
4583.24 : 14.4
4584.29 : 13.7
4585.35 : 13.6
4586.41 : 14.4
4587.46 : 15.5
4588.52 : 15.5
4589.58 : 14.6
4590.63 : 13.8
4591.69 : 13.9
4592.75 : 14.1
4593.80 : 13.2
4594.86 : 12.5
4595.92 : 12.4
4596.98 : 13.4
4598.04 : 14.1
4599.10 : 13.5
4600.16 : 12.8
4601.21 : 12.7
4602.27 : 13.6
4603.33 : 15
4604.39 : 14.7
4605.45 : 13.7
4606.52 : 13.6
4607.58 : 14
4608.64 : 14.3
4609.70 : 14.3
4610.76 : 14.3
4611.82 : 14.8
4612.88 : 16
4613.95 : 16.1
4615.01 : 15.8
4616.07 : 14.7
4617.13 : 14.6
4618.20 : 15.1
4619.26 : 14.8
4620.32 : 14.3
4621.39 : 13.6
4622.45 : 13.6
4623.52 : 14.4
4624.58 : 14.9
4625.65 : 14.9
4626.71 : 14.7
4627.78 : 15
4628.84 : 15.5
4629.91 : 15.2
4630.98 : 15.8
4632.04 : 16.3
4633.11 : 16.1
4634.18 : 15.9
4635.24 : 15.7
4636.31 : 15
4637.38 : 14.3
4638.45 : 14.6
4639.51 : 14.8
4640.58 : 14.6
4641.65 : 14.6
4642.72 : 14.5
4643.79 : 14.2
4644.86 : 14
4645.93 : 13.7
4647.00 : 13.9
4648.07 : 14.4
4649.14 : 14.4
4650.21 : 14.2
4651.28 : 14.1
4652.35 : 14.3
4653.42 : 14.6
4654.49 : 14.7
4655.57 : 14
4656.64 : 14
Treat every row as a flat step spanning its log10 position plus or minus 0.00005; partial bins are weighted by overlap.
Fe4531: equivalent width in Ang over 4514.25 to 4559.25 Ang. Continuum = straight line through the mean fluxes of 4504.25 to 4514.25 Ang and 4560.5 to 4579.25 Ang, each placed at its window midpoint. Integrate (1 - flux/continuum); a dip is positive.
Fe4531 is 3.7 Ang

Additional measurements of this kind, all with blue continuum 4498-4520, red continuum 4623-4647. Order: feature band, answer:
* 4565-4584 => 0.52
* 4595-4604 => 0.82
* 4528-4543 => 1.59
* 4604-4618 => 0.12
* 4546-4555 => 0.83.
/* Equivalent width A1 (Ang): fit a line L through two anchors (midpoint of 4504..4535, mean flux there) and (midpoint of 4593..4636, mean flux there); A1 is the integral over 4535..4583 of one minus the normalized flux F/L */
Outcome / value 0.7 Ang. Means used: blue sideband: 13.8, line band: 13.9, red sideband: 14.5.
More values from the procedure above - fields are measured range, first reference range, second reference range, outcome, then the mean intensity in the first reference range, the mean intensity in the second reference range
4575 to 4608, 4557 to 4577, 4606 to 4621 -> 1.4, 14.3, 14.8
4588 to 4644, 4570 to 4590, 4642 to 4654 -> -1.0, 14.3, 14.2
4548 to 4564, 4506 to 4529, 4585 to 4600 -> 0.3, 14.3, 13.9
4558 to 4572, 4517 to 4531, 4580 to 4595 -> -0.6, 13.6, 14.1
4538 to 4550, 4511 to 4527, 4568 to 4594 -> 0.7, 14.2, 14.2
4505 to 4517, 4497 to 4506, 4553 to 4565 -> -0.7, 13.8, 14.3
